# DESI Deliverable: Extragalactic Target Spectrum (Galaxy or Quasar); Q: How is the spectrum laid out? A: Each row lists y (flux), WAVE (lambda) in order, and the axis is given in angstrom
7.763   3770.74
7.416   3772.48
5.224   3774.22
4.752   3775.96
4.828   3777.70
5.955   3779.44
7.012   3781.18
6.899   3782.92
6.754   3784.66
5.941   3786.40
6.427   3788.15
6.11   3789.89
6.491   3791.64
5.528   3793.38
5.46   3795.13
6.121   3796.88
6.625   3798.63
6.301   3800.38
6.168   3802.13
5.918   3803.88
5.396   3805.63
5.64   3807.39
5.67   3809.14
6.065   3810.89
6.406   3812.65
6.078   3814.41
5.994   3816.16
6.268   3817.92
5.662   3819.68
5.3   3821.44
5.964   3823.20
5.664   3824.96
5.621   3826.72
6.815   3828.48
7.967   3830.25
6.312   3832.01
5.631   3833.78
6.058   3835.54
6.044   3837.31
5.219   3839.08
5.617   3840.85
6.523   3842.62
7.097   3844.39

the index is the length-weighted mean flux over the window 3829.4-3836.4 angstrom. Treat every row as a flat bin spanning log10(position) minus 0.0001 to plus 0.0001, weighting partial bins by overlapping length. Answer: 6.49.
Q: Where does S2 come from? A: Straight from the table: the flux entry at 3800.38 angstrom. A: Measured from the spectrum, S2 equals 6.301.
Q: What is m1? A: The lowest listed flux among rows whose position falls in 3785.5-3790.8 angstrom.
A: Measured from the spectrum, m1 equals 5.941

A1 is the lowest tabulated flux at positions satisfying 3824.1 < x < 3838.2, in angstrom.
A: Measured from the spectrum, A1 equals 5.621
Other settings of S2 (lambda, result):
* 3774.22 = 5.224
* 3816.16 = 5.994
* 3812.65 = 6.406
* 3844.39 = 7.097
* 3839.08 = 5.219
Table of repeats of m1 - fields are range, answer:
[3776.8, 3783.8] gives 4.828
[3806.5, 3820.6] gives 5.64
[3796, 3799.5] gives 6.121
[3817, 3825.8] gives 5.3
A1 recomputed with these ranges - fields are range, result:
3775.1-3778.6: 4.752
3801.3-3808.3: 5.396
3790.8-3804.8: 5.46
